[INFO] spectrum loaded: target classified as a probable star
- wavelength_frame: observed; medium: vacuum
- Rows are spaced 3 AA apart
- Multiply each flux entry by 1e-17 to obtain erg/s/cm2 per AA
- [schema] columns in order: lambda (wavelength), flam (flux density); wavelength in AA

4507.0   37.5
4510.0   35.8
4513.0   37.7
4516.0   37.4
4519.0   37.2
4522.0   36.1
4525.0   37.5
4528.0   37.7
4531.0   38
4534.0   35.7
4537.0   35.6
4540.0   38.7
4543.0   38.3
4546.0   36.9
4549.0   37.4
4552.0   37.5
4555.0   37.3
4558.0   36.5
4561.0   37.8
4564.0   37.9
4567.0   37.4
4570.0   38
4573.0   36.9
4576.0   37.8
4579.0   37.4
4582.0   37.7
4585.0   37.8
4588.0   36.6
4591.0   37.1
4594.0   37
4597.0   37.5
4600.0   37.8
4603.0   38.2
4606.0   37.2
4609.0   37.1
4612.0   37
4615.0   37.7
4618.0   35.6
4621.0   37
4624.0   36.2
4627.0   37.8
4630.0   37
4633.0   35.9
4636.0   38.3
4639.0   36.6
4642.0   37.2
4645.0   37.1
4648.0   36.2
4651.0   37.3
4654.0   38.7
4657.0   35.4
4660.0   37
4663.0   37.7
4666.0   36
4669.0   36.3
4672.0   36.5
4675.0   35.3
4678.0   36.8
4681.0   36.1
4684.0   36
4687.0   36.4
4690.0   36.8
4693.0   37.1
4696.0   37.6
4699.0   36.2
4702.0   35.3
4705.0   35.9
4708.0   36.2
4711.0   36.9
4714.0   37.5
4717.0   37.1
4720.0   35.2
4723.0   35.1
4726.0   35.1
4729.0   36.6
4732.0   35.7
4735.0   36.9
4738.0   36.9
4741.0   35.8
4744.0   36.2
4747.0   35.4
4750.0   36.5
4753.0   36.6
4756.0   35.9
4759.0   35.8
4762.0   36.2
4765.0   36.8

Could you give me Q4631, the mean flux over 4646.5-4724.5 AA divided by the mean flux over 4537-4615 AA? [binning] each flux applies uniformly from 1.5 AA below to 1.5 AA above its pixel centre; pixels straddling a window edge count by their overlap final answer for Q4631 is 0.97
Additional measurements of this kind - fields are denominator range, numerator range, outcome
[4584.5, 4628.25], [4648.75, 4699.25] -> 0.99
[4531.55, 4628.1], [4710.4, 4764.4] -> 0.97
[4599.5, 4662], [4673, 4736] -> 0.98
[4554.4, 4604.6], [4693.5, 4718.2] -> 0.98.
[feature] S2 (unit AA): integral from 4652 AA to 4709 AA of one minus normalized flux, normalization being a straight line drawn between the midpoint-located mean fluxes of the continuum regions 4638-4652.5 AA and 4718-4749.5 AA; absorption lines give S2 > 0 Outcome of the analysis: 0.01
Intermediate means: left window 36.9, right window 35.9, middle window 36.5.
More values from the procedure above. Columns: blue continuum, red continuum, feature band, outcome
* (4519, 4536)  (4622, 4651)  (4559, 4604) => -0.7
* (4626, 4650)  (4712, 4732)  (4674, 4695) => 0.0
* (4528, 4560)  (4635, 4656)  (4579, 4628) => 0.1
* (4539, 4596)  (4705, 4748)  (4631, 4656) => -0.2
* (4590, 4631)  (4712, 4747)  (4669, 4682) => 0.2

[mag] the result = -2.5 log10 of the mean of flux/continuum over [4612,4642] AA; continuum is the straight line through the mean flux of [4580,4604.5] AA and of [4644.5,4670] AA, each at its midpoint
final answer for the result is 0.01 mag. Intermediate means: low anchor 37.5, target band 36.9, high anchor 36.9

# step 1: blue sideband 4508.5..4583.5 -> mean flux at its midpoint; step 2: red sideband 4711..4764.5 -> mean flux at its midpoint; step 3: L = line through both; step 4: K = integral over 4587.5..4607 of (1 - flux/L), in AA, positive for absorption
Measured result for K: -0.2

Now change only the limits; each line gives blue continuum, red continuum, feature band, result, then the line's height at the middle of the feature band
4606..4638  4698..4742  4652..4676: 0.0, 36.6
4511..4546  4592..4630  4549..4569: -0.1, 37.2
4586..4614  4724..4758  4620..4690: 0.2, 36.8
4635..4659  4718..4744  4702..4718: -0.2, 36.2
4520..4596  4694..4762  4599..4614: -0.2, 37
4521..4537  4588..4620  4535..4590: -0.6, 37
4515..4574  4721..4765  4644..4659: -0.1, 36.6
